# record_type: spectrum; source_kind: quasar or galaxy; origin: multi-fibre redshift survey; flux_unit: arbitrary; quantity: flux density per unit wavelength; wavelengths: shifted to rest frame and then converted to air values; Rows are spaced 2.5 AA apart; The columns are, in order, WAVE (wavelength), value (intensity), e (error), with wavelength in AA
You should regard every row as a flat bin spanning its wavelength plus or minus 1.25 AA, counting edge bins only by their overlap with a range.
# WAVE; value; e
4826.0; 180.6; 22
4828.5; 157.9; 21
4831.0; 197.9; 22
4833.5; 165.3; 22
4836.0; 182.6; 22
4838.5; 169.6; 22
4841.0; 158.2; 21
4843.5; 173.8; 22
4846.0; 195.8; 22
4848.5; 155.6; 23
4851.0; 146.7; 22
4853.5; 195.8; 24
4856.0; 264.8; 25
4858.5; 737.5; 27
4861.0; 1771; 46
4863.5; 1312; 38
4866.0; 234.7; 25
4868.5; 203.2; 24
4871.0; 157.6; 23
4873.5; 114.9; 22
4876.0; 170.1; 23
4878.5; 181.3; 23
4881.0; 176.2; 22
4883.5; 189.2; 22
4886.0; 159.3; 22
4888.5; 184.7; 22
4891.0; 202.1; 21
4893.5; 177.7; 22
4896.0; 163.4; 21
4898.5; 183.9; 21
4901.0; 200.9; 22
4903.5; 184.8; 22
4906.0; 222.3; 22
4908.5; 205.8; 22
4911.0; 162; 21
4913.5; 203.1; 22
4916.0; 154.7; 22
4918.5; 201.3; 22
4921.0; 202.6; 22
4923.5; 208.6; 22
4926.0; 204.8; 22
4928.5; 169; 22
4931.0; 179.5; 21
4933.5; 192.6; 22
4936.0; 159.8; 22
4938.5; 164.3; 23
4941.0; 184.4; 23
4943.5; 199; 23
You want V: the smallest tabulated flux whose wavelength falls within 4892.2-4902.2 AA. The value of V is 163.4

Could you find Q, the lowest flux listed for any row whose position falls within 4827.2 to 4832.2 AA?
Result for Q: 157.9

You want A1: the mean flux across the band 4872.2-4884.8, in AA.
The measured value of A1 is 166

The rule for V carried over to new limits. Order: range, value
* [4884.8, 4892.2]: 159.3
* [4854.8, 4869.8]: 203.2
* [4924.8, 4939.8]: 159.8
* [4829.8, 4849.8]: 155.6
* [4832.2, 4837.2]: 165.3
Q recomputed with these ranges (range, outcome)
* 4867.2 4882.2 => 114.9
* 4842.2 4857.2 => 146.7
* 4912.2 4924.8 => 154.7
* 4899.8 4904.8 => 184.8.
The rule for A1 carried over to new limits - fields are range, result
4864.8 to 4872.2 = 199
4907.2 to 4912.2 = 185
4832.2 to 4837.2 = 174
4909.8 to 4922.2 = 185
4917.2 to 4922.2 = 201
